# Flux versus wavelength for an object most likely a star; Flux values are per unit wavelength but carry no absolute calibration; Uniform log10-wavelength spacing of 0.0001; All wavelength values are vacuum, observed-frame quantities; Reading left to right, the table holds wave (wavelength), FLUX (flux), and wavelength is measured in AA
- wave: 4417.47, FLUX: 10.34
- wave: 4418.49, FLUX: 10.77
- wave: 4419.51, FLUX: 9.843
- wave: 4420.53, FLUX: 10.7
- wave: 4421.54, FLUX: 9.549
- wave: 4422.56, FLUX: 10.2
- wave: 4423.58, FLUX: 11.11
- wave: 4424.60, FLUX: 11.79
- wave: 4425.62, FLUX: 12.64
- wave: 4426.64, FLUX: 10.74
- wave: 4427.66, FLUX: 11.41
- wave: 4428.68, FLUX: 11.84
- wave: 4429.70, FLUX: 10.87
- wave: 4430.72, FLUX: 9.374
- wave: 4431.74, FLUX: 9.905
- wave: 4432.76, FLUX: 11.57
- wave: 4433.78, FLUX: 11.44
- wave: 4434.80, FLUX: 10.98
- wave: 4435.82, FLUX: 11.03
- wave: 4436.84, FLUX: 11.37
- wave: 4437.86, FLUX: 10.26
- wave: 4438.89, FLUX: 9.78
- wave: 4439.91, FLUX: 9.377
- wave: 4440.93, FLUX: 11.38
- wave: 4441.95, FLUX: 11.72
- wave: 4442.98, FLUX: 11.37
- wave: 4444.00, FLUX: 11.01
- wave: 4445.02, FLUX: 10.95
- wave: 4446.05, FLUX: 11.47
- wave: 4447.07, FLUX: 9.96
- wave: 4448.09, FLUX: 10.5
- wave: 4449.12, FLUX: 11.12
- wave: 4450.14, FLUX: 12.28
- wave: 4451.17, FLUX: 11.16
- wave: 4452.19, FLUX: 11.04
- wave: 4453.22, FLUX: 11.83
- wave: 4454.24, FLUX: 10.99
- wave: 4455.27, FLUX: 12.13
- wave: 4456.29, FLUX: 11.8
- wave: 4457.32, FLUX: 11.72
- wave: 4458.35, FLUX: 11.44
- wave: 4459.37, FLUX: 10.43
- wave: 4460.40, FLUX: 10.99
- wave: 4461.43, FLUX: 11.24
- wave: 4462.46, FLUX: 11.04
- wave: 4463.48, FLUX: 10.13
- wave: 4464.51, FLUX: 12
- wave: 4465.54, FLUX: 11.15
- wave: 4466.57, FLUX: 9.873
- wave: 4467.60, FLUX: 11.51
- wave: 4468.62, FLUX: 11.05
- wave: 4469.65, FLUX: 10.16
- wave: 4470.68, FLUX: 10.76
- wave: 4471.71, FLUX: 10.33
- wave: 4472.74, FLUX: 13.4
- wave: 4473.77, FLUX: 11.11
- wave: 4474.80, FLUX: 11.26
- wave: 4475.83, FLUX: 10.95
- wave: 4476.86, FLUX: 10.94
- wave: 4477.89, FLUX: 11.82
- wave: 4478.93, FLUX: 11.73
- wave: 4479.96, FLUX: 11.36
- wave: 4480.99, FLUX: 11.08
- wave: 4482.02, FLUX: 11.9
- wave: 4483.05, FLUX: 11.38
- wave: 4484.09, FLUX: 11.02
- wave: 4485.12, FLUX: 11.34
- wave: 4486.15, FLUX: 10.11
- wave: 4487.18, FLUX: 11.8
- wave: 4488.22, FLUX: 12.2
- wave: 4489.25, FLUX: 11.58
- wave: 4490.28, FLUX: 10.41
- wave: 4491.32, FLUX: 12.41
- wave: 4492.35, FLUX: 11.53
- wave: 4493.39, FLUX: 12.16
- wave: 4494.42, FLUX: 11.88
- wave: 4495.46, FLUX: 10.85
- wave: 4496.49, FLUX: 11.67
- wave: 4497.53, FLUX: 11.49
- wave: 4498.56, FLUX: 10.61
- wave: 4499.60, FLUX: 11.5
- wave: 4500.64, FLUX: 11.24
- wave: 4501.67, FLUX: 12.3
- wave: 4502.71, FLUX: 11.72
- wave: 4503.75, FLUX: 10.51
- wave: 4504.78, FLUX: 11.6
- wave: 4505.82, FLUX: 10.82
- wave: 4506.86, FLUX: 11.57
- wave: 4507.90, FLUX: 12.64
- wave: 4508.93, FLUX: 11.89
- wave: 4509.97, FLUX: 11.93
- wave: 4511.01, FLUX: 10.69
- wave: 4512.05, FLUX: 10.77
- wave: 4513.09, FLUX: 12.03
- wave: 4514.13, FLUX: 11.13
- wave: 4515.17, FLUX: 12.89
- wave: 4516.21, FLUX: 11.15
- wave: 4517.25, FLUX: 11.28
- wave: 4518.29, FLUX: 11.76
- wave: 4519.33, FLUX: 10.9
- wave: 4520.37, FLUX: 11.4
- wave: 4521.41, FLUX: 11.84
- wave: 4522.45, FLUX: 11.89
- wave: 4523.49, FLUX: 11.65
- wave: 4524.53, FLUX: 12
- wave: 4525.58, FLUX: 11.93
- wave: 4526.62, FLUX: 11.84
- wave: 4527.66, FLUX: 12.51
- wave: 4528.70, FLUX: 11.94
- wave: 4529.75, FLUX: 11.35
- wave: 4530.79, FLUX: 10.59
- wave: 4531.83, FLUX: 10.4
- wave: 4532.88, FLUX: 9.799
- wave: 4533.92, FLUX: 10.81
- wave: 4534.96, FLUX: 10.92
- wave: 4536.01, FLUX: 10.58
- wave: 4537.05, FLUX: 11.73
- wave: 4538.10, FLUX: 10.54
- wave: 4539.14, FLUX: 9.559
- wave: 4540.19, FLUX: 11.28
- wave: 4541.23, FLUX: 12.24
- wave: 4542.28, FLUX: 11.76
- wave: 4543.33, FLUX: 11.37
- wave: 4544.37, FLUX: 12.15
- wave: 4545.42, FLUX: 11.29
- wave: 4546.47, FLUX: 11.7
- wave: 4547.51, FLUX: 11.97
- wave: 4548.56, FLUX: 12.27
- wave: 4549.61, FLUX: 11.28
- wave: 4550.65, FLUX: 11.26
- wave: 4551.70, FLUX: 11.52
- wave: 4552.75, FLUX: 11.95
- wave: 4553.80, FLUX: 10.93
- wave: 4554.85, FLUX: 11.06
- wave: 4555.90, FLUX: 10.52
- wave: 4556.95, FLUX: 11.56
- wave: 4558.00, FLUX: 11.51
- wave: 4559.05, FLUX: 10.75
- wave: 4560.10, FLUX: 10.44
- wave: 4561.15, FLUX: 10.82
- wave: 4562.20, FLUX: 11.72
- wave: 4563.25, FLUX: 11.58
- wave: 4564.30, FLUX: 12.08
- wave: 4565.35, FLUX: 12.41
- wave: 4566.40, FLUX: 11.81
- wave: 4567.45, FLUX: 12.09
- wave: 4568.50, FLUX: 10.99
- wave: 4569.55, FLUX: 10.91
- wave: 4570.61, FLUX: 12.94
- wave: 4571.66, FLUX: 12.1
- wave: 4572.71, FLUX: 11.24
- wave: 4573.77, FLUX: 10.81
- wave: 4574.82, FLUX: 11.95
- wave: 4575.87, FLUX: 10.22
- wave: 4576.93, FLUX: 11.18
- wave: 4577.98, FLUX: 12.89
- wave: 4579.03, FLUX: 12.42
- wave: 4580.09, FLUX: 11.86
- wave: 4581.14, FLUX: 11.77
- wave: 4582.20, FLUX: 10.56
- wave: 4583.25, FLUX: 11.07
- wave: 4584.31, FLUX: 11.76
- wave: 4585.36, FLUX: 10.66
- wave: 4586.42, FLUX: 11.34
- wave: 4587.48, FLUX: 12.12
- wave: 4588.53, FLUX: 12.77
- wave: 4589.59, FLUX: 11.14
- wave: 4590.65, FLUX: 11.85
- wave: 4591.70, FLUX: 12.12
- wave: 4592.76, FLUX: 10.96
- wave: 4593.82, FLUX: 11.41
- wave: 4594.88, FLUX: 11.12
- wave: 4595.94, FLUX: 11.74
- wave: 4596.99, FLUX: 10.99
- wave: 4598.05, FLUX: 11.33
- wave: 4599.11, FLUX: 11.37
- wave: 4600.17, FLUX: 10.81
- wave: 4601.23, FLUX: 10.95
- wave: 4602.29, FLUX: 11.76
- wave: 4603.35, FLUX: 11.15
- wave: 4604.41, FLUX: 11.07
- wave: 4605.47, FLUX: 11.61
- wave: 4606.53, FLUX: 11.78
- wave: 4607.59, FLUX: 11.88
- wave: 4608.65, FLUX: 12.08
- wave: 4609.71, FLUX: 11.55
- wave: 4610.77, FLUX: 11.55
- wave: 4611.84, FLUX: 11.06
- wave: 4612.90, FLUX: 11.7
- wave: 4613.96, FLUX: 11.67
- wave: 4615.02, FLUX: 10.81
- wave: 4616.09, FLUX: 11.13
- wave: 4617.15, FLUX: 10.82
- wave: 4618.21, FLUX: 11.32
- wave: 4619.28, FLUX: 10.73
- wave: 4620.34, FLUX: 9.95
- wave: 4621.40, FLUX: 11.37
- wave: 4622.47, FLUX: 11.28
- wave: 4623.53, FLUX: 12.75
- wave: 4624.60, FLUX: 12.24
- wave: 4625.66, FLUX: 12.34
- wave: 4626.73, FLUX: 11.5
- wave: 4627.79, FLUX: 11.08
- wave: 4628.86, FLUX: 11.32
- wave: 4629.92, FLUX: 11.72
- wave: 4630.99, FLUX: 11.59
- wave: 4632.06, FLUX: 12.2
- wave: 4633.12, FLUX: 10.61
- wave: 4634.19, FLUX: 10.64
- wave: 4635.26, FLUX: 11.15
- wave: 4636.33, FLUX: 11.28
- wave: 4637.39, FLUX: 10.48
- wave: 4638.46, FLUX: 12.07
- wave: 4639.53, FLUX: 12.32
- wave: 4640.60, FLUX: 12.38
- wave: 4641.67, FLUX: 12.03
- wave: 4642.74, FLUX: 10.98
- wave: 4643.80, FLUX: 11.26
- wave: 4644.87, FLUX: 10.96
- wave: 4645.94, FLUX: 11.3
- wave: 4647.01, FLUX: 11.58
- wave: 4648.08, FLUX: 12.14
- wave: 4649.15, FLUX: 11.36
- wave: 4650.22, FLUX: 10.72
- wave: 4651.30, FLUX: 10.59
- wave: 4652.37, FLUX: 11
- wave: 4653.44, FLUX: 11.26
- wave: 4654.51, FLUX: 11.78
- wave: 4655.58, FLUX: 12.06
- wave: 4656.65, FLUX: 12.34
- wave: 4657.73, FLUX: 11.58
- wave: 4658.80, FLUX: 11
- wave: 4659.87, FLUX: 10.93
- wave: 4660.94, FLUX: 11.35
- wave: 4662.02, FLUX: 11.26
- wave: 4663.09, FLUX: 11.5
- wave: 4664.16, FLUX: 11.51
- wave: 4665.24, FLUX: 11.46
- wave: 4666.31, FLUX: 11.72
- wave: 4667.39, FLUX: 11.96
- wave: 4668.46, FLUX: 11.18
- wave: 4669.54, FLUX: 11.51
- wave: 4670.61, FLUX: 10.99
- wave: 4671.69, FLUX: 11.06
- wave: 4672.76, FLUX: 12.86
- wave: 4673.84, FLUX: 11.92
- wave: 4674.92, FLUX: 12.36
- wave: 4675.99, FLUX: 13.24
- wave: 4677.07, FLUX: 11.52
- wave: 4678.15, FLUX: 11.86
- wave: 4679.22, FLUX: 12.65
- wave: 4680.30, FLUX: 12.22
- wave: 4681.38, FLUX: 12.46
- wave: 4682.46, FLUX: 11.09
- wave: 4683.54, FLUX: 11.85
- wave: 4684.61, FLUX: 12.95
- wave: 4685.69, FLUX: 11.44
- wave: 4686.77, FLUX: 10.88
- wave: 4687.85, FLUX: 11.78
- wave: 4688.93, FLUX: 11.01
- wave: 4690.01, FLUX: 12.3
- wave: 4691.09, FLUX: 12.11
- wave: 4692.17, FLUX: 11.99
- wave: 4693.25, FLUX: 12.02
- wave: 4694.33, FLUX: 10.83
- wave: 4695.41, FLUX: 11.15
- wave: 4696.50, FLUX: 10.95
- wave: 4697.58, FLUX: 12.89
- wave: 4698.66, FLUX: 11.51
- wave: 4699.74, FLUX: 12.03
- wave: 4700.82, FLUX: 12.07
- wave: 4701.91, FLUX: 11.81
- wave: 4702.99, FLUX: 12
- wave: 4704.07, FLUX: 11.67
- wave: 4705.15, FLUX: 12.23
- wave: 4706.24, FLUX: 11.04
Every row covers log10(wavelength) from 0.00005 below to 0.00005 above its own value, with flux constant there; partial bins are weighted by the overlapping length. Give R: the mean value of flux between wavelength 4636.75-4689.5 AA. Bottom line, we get 11.6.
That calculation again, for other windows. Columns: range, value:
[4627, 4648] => 11.4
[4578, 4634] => 11.5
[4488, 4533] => 11.5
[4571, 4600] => 11.5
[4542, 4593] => 11.5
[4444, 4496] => 11.3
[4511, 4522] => 11.5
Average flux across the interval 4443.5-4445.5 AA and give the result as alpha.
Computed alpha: 11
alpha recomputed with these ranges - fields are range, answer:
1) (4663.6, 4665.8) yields 11.5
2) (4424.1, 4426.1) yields 12.2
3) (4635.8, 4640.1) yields 11.6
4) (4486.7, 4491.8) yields 11.7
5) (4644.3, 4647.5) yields 11.3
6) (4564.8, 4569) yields 11.8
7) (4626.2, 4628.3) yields 11.3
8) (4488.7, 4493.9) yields 11.6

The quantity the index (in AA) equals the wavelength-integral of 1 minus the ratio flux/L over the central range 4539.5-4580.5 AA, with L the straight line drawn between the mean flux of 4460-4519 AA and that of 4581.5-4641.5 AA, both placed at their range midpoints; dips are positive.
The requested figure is -0.5 AA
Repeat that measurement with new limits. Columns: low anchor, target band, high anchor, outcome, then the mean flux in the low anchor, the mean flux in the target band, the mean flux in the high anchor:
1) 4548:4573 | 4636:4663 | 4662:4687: 0.73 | 11.5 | 11.4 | 11.8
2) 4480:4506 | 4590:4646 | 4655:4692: 1.15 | 11.4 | 11.4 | 11.8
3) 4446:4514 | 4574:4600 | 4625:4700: -0.03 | 11.3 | 11.5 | 11.6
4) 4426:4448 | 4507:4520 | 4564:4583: -0.32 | 10.9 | 11.6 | 11.7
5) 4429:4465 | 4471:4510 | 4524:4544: -1.19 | 11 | 11.5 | 11.2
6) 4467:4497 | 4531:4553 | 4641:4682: 0.41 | 11.4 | 11.2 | 11.6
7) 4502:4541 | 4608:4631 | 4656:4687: 0.37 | 11.4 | 11.4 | 11.8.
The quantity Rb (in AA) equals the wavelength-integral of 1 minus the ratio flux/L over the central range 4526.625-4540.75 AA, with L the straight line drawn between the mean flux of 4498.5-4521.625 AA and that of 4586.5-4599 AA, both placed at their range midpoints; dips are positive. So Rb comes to 0.7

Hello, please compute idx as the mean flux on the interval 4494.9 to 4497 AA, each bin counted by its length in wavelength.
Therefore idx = 11.3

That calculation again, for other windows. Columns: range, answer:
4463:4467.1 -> 10.8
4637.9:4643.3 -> 11.9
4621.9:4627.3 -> 12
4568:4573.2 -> 11.6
